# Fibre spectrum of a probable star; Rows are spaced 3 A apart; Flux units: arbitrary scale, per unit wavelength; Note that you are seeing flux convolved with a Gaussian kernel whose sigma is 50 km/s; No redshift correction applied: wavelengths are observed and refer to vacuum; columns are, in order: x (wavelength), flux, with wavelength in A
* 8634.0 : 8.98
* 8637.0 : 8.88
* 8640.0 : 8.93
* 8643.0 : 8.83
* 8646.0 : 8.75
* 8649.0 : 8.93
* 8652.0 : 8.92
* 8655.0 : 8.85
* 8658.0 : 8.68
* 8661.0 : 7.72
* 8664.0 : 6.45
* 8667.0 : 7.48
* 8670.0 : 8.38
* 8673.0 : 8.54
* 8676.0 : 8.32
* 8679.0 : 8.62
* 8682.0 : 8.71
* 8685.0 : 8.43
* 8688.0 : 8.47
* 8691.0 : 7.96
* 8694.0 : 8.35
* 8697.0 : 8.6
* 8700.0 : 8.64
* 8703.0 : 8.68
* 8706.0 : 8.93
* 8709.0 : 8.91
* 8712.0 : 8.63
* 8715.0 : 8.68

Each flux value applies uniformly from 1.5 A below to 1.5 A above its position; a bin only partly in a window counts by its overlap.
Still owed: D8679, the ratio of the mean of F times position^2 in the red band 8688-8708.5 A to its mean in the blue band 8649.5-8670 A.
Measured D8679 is 1.1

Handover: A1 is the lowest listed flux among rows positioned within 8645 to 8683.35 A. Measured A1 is 6.45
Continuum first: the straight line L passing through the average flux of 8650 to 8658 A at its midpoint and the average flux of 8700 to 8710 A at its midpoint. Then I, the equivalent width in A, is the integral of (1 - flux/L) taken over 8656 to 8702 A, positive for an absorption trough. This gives 3.1 A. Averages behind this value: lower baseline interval 8.85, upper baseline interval 8.81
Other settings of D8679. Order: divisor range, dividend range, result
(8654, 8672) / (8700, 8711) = 1.12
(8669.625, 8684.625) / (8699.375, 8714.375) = 1.04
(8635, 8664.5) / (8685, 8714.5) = 1.01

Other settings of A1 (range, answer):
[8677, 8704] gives 7.96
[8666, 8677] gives 7.48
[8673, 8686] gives 8.32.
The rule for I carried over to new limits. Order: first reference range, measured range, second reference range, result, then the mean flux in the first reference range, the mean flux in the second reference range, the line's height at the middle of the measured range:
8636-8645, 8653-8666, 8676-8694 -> 1.1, 8.87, 8.42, 8.68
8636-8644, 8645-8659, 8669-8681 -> -0.1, 8.88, 8.48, 8.74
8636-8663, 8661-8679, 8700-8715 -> 1.7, 8.68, 8.76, 8.71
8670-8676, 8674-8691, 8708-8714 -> 0.1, 8.45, 8.75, 8.52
